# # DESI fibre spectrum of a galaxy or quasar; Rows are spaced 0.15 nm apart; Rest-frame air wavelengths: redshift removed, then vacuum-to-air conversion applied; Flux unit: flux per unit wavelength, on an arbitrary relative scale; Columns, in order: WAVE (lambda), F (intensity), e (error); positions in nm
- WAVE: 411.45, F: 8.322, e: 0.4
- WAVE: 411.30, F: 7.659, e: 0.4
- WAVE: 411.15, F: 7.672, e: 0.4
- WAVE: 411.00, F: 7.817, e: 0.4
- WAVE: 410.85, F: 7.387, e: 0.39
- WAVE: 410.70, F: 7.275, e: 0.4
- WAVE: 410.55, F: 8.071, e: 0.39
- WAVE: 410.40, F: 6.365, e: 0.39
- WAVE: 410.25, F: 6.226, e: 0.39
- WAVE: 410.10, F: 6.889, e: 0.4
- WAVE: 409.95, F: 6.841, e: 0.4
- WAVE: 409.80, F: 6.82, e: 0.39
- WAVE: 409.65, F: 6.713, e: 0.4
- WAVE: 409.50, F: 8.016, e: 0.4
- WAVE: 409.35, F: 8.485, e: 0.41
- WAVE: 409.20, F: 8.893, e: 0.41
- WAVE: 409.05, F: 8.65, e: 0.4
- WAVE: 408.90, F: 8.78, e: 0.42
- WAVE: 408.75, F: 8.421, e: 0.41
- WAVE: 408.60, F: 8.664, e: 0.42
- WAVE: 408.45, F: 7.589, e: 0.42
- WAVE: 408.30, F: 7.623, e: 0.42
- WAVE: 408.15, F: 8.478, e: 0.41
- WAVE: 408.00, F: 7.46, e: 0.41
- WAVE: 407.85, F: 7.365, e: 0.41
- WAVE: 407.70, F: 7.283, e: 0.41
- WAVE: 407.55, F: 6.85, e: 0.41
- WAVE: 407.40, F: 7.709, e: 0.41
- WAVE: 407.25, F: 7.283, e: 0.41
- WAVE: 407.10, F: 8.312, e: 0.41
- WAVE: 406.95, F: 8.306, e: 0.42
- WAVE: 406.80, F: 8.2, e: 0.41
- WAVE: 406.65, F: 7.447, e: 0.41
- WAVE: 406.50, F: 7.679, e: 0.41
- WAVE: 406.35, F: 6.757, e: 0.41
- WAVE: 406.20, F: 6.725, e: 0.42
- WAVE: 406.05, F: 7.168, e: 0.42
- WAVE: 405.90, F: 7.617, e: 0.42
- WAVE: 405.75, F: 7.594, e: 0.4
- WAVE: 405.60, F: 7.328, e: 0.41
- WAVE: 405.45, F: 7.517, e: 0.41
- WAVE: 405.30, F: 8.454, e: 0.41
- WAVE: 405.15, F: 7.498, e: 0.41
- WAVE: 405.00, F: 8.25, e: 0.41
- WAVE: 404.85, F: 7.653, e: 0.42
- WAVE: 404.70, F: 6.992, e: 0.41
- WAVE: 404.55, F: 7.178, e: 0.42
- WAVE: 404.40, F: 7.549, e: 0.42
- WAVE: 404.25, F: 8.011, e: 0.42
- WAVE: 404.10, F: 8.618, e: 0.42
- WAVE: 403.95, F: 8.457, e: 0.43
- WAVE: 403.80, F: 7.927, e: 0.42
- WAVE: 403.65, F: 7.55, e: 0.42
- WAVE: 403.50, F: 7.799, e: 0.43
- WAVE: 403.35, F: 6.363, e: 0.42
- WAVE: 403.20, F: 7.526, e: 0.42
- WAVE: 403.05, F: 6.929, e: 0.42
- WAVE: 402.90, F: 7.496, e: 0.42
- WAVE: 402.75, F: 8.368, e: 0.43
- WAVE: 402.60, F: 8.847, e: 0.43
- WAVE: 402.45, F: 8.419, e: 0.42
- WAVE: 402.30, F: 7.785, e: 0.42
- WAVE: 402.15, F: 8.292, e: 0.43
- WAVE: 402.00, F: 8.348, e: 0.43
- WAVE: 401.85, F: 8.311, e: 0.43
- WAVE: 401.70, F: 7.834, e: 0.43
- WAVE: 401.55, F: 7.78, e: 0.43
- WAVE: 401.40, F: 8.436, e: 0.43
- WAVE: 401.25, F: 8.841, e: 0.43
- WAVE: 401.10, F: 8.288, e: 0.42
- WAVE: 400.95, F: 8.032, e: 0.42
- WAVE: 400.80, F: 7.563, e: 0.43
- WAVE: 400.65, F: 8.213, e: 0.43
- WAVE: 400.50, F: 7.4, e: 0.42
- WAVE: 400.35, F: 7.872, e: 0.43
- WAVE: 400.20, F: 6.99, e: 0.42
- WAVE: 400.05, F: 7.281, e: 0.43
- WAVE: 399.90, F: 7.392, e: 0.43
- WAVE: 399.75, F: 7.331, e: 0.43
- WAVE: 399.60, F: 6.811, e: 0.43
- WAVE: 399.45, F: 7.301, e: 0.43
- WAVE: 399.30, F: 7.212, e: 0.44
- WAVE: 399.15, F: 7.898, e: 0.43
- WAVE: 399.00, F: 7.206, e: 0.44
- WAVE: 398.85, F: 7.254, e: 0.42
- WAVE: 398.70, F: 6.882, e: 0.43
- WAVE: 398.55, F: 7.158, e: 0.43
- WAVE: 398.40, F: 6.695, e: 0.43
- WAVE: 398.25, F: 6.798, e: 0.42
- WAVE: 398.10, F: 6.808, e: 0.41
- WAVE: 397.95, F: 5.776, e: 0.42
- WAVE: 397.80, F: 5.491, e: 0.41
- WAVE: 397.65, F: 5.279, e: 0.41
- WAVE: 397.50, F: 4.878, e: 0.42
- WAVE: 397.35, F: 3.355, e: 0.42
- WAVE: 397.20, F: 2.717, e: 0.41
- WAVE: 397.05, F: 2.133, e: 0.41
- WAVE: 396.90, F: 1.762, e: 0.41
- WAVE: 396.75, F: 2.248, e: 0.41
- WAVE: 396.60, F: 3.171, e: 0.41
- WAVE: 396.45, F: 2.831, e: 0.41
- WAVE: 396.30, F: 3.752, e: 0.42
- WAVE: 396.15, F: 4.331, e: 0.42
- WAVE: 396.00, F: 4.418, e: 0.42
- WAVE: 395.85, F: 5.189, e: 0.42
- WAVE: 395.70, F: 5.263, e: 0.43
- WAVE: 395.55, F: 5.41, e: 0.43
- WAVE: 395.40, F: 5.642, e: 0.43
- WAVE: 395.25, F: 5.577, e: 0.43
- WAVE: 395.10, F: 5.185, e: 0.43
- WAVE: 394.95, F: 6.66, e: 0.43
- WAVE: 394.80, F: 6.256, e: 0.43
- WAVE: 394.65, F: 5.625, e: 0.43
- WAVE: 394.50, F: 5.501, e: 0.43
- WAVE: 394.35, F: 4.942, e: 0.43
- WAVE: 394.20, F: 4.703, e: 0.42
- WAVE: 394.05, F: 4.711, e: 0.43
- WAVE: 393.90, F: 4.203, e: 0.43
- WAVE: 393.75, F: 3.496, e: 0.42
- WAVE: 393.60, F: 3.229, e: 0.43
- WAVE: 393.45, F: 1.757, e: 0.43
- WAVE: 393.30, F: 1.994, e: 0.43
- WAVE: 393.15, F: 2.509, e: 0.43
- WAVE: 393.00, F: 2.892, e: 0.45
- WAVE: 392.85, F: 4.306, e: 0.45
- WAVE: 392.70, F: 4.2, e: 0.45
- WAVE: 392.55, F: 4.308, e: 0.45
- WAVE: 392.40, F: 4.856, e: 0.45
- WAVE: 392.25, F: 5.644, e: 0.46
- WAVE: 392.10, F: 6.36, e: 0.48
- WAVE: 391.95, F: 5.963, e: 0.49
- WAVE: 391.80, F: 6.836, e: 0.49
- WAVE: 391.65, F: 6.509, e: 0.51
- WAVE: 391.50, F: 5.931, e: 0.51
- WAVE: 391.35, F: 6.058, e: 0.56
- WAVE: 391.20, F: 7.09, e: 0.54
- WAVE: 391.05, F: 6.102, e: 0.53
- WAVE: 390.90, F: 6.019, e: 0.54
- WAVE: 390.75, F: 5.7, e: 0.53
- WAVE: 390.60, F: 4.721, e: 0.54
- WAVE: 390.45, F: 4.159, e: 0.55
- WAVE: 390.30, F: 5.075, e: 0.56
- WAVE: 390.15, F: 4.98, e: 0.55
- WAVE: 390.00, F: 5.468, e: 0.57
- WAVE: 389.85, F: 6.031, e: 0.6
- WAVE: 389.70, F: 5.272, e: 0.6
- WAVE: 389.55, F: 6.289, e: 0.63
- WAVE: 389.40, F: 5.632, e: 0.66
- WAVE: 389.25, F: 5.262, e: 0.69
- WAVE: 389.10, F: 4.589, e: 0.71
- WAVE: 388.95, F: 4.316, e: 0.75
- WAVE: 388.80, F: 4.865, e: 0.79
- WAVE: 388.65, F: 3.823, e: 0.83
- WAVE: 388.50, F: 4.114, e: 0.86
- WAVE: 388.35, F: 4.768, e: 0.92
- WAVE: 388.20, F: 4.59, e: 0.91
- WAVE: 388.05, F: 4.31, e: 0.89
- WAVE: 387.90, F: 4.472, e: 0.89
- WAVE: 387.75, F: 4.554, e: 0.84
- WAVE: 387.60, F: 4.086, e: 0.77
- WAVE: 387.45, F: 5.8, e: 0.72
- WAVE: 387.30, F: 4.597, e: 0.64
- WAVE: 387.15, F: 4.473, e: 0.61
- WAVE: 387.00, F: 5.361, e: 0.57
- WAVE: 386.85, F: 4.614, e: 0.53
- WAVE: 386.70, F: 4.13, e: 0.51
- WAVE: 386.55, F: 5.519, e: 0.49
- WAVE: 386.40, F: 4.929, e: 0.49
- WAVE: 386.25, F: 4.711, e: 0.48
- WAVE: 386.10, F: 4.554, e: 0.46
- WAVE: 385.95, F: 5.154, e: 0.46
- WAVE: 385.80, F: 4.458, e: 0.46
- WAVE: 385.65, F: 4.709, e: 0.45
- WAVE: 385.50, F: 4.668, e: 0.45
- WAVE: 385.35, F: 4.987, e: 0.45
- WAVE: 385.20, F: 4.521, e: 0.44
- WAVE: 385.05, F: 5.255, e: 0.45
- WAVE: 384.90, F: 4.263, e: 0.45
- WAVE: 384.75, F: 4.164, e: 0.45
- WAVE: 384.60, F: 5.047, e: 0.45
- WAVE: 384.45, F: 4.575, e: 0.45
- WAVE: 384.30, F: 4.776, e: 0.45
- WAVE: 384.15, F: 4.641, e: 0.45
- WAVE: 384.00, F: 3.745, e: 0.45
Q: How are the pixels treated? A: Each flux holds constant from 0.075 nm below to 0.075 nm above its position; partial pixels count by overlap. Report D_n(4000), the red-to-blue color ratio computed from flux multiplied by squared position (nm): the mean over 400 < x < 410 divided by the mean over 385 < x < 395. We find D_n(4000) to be 1.72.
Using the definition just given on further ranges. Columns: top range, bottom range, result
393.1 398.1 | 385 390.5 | 0.92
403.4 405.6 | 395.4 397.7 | 2.12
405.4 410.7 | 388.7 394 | 1.68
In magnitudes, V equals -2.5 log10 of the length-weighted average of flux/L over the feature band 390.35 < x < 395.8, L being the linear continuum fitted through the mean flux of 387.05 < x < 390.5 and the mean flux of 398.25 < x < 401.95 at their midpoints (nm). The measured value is 0.17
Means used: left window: 4.86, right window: 7.57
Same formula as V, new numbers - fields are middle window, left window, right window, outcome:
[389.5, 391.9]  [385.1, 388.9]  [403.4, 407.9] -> -0.098 mag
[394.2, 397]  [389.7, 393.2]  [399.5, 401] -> 0.330 mag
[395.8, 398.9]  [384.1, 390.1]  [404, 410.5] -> 0.318 mag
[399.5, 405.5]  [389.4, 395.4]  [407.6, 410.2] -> -0.161 mag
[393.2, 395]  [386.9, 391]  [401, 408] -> 0.328 mag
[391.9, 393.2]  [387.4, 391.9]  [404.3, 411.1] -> 0.223 mag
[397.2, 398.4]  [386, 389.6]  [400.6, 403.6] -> 0.288 mag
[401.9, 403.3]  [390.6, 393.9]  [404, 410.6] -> -0.180 mag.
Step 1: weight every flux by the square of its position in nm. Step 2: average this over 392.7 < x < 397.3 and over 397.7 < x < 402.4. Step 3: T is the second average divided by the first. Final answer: 1.9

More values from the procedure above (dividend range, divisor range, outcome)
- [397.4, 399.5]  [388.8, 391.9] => 1.23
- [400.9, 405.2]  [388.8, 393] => 1.55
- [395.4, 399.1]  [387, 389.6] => 1.08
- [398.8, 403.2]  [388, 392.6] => 1.53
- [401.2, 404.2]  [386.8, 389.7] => 1.80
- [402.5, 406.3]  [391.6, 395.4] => 1.71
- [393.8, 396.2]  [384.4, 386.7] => 1.15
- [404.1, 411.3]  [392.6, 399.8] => 1.64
